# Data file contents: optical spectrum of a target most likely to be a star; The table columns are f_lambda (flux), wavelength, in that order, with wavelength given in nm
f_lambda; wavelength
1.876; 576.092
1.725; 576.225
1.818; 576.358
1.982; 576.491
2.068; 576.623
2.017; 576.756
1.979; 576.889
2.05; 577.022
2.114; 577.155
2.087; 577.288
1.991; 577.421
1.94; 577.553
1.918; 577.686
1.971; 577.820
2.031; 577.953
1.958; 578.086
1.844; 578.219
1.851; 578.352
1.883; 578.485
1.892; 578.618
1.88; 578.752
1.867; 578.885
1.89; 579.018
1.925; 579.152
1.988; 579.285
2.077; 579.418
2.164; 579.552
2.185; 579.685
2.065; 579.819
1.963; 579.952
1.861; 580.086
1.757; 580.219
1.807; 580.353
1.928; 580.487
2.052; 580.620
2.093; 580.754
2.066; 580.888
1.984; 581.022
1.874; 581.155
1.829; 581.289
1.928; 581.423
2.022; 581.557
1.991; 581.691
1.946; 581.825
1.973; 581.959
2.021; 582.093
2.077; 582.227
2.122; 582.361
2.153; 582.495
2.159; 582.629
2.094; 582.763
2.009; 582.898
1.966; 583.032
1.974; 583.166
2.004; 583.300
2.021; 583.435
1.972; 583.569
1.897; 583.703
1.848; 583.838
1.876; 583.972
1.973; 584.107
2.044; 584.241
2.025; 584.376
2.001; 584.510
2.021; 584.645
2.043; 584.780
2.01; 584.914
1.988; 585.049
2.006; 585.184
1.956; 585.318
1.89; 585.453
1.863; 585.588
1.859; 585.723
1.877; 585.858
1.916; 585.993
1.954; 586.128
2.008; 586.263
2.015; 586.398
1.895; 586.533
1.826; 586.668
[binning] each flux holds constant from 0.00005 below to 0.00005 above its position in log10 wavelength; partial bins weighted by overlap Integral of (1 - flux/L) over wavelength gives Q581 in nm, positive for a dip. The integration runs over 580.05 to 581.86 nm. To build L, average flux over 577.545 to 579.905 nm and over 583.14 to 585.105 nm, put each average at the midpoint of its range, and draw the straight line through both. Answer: 0.03 nm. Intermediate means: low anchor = 1.96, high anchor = 1.98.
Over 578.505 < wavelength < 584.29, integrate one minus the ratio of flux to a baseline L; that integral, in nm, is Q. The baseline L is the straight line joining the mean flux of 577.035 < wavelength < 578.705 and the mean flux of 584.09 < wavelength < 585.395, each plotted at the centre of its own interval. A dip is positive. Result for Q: 0.01 nm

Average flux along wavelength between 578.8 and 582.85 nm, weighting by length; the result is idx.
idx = 1.99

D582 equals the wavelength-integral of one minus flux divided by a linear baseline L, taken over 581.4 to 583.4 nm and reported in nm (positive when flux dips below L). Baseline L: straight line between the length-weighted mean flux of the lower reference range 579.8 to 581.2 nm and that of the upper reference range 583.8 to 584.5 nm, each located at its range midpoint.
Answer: -0.08 nm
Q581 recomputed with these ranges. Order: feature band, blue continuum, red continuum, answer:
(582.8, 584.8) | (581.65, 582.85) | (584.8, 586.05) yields 0.02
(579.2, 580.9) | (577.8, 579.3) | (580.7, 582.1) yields -0.05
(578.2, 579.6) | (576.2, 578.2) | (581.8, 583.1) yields 0.05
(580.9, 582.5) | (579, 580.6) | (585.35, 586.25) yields -0.03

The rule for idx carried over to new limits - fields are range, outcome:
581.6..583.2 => 2.04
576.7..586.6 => 1.98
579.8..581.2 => 1.95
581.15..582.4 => 1.98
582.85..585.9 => 1.96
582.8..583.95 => 1.96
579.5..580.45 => 1.97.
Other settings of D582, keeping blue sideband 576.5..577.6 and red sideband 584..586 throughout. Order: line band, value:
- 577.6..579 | 0.08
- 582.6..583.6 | -0.02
